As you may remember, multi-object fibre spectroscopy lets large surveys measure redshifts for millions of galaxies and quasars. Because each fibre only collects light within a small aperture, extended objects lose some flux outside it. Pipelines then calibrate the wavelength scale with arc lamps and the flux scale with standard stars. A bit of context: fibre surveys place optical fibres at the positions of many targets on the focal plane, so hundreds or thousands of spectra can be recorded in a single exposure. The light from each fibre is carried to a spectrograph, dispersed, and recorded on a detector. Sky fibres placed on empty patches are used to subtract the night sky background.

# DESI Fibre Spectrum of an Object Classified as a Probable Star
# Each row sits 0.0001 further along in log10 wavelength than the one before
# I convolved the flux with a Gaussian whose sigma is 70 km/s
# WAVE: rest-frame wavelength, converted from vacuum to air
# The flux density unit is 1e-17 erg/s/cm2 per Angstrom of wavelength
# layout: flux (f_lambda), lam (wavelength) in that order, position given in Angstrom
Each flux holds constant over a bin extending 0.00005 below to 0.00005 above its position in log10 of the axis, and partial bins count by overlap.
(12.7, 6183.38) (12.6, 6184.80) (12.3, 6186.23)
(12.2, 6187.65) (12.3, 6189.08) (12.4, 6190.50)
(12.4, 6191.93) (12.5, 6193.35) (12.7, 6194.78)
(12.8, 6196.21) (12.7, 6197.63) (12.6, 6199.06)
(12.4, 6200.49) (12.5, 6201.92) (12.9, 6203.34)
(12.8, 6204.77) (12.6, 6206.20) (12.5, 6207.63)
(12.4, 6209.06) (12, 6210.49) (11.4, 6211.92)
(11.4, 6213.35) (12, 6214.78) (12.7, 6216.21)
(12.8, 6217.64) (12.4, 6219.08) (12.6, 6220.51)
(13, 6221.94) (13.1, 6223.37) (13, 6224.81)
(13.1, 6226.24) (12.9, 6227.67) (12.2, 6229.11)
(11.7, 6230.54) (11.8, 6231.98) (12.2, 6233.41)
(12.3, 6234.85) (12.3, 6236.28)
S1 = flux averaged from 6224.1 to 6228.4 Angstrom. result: 13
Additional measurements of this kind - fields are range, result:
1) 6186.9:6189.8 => 12.3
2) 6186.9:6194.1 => 12.4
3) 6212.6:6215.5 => 11.7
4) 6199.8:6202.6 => 12.4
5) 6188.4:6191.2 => 12.4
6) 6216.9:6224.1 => 12.8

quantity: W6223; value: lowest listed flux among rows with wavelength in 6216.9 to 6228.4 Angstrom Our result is 12.4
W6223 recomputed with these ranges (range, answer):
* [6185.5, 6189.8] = 12.2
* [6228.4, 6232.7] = 11.7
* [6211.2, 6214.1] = 11.4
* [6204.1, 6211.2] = 12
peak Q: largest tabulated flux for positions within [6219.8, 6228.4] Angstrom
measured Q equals 13.1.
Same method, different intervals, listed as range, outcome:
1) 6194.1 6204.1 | 12.9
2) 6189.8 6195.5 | 12.7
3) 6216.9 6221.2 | 12.8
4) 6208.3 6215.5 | 12.4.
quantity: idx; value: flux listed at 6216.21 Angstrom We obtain 12.7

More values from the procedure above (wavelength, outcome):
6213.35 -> 11.4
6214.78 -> 12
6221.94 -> 13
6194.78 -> 12.7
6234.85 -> 12.3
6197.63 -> 12.7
